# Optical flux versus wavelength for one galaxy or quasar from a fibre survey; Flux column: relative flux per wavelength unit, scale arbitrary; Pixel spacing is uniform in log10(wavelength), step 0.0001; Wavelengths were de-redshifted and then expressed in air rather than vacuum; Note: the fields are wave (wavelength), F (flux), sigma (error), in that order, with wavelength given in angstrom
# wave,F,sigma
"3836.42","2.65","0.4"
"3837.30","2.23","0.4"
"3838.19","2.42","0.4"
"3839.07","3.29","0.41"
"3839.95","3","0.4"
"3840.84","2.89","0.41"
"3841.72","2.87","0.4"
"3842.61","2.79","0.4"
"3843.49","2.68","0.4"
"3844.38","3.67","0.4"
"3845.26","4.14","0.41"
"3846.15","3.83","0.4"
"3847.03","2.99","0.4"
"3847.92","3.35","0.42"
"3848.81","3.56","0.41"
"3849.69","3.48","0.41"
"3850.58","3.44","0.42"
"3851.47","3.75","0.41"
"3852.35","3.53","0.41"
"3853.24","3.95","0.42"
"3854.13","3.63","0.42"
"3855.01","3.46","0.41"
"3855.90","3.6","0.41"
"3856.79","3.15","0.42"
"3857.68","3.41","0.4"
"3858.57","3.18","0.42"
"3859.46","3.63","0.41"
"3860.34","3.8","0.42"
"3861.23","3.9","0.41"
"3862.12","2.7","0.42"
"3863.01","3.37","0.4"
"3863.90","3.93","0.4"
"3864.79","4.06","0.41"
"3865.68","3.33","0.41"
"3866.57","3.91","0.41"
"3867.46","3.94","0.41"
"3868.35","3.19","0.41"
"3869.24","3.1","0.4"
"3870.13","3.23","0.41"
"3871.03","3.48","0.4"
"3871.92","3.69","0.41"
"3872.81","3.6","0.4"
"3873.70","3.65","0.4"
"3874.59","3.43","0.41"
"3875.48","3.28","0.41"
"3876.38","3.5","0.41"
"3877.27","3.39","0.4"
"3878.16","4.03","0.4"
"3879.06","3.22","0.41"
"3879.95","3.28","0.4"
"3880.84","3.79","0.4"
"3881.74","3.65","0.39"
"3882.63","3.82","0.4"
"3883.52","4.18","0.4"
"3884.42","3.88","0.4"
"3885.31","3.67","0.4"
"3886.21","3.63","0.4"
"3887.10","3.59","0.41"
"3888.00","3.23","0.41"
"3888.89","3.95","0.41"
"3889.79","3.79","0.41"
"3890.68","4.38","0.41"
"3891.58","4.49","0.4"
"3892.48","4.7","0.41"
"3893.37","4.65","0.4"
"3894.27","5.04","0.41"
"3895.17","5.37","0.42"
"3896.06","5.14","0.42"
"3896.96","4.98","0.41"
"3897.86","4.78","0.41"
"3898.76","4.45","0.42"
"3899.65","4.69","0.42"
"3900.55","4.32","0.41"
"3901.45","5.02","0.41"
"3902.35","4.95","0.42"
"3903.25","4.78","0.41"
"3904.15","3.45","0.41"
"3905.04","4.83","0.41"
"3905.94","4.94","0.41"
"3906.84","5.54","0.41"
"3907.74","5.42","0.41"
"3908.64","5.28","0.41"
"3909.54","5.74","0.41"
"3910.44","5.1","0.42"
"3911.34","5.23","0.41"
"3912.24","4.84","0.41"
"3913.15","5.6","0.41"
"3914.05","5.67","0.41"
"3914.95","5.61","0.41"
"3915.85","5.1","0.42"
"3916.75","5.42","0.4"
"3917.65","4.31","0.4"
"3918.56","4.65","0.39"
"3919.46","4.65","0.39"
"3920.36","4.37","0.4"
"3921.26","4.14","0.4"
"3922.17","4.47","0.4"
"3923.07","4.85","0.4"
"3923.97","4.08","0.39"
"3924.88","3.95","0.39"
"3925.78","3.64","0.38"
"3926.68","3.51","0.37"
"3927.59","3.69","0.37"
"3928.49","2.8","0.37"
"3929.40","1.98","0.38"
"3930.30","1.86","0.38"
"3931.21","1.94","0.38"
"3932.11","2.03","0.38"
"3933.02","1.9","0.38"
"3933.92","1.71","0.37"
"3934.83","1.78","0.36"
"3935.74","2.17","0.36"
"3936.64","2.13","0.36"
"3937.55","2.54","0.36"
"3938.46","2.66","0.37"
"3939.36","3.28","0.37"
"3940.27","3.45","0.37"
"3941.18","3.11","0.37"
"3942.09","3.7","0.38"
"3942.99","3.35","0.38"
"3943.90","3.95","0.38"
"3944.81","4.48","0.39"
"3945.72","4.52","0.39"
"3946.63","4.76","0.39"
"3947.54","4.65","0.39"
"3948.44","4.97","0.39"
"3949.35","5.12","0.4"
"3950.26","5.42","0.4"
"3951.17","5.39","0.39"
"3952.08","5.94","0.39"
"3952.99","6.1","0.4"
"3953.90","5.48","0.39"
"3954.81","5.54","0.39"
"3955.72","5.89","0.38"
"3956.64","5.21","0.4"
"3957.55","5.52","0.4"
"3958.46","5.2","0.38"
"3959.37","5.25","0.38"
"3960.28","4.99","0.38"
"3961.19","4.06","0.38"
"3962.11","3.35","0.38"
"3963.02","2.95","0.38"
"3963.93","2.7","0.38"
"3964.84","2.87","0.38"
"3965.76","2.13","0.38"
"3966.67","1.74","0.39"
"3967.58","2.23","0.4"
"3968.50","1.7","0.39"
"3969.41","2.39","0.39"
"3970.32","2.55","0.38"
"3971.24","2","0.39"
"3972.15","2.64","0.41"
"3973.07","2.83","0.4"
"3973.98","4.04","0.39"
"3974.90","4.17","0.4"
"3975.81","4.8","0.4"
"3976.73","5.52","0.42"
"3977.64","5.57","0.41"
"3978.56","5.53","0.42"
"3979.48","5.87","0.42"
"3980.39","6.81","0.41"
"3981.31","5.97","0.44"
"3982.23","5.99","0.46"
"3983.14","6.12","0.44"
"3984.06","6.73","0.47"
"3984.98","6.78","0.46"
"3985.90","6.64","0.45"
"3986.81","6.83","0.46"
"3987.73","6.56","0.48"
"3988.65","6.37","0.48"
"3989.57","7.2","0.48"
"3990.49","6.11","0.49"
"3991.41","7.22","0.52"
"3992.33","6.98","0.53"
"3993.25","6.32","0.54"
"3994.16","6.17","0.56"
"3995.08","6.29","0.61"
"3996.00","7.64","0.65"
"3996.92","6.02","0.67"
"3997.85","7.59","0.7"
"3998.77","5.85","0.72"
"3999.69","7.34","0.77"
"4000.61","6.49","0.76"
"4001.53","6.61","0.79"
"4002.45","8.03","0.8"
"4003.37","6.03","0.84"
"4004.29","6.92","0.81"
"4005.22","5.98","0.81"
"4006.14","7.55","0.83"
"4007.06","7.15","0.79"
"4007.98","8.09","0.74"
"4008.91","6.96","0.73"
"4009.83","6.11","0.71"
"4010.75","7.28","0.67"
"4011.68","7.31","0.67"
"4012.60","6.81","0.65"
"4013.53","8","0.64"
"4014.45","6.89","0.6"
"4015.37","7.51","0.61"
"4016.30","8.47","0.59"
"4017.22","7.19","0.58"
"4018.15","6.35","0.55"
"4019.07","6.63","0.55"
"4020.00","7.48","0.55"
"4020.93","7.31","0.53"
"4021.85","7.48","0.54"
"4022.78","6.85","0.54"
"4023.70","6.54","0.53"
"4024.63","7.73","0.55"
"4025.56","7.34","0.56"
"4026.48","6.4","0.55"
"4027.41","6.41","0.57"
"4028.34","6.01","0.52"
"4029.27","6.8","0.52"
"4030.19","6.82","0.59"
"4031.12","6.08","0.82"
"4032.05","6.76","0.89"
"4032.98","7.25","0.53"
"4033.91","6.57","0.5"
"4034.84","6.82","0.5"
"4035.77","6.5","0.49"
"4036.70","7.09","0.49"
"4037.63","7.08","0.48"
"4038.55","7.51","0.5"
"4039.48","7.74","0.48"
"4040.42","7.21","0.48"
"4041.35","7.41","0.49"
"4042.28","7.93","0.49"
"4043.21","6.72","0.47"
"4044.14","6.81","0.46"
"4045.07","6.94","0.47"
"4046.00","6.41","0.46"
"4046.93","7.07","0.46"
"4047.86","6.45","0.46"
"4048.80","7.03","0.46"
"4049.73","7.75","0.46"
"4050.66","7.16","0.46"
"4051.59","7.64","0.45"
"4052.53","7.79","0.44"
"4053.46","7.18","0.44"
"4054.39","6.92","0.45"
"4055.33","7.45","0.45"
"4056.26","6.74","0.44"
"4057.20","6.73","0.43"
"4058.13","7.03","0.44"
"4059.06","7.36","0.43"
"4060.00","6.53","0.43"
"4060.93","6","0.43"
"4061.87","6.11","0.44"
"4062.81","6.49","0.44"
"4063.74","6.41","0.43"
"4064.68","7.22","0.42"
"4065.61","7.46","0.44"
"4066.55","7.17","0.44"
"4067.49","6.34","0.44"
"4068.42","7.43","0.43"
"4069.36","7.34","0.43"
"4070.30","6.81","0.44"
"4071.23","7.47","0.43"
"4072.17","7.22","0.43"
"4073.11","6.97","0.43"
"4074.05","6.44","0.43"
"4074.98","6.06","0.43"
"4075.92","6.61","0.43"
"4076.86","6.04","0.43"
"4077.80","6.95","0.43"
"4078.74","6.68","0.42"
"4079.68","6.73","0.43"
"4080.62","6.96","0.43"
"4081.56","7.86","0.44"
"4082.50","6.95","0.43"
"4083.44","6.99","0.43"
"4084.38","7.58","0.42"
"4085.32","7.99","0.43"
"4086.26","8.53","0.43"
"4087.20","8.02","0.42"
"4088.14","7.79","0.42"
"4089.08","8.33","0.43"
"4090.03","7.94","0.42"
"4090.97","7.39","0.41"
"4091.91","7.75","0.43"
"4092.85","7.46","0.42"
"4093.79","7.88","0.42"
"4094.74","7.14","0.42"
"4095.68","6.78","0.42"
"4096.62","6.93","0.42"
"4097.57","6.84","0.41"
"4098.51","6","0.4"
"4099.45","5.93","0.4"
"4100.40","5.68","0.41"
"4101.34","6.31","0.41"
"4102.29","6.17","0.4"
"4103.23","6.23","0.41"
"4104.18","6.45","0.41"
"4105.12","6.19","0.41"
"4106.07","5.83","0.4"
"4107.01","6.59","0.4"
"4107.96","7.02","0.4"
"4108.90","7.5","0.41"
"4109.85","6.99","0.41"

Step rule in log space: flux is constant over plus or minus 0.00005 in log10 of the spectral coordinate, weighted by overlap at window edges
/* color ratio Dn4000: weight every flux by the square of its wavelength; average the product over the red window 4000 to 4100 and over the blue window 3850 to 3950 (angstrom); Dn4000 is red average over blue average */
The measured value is 1.9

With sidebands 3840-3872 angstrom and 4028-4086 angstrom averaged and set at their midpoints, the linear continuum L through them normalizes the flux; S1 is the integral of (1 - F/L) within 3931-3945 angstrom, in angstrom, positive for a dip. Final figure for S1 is 6.2 angstrom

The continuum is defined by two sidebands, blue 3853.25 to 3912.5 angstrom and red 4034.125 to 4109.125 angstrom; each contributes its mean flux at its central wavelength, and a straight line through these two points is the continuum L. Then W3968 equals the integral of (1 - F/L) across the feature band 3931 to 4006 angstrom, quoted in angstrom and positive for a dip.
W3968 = 9.10 angstrom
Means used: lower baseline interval 4.07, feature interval 4.8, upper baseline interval 7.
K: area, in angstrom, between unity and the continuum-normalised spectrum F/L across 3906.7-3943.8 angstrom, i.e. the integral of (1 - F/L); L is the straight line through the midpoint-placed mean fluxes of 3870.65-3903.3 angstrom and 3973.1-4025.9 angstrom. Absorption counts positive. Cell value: 8.0 angstrom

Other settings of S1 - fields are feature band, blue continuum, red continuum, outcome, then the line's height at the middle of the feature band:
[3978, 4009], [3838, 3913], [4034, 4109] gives -4.8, 5.77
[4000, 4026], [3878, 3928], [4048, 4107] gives -4.5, 6.06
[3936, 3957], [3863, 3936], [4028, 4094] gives 2.3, 4.92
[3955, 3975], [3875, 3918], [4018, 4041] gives 7.8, 5.74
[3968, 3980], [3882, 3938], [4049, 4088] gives 3.4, 5.31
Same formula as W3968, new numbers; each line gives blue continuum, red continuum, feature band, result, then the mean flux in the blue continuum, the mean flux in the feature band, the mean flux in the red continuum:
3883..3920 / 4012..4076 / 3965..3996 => 4.86 angstrom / 4.71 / 5.08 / 6.99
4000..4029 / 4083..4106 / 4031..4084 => 0.69 angstrom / 7.03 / 6.96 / 7.07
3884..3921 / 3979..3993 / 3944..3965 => 3.69 angstrom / 4.71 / 4.81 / 6.54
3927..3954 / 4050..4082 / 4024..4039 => -2.07 angstrom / 3.54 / 6.82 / 6.92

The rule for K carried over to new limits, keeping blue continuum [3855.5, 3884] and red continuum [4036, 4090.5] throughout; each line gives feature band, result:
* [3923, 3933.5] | 3.78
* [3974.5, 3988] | -0.93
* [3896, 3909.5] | -2.28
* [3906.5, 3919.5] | -2.66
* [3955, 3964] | 0.99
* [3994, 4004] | -1.39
